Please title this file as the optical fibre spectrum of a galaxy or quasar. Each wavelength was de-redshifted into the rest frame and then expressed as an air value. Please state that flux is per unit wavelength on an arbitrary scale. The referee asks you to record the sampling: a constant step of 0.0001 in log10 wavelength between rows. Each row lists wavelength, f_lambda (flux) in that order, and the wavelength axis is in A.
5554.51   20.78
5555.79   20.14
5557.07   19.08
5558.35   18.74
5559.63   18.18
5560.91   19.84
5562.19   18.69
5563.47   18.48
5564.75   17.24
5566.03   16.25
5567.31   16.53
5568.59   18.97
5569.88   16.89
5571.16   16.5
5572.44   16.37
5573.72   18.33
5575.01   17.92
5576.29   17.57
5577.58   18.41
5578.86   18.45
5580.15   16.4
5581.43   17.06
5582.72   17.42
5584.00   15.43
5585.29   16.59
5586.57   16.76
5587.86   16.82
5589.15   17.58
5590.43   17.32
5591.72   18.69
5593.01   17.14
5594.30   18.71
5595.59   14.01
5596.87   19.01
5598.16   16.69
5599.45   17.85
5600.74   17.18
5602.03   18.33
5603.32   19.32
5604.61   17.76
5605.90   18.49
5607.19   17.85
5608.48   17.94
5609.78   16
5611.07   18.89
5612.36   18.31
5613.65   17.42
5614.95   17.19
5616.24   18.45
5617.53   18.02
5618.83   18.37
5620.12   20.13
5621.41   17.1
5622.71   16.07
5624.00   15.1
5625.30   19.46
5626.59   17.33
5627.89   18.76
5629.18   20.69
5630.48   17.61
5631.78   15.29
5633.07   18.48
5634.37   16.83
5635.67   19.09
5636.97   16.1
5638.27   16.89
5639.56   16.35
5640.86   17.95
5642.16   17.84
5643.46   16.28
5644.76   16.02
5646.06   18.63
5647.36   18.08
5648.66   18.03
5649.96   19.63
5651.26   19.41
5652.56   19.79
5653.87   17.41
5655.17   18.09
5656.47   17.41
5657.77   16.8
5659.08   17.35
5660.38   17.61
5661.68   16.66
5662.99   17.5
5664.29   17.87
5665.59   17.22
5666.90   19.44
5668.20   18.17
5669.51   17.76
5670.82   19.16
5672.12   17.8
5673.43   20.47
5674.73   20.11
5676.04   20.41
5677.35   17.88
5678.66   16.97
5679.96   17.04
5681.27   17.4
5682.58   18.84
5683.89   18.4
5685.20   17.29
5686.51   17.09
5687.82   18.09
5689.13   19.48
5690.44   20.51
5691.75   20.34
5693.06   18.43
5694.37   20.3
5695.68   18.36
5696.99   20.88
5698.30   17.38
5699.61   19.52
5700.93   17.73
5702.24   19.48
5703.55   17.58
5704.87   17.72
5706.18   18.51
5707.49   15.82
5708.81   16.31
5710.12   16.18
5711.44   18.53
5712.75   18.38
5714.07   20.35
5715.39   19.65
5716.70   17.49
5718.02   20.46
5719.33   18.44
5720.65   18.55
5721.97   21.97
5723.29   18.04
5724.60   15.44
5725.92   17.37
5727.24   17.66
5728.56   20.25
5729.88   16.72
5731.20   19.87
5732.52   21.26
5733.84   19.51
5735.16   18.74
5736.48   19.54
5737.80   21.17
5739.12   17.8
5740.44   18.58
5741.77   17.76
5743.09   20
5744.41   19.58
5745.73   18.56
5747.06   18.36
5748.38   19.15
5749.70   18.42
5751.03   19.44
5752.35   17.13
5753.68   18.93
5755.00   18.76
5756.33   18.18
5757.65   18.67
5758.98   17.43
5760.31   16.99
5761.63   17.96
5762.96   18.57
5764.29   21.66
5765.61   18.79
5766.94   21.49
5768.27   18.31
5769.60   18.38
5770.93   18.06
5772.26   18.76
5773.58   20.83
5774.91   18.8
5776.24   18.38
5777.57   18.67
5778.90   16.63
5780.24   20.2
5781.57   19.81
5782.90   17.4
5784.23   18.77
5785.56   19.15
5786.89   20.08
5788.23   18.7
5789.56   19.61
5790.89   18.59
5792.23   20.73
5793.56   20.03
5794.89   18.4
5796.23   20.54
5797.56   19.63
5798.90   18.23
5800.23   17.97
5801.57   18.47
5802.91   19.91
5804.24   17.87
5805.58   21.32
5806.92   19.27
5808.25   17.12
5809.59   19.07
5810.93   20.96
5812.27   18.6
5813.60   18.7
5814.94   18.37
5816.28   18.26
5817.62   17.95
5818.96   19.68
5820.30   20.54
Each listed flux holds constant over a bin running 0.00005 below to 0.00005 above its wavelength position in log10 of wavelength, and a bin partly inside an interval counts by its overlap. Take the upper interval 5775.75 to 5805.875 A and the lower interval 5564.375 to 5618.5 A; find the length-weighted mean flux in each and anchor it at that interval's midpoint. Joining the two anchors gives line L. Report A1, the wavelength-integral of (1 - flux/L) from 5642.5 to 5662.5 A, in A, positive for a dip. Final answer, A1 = 0.17 A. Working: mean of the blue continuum 17.5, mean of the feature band 17.8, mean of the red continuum 19.1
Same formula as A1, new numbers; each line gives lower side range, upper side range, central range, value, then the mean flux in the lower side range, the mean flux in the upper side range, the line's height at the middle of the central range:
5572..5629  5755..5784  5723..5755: -0.3 A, 17.6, 18.8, 18.6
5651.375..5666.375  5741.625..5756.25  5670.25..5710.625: -0.9 A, 17.7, 18.7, 18.1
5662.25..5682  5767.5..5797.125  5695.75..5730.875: 0.5 A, 18.3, 19.1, 18.6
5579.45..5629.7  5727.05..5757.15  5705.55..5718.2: 0.4 A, 17.6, 18.9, 18.7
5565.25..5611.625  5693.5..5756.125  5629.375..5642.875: 0.4 A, 17.4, 18.7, 17.9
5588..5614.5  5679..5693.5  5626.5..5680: 0.5 A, 17.7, 18.4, 18.1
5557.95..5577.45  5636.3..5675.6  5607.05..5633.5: 0.1 A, 17.8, 17.9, 17.9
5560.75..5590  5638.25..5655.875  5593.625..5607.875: -0.1 A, 17.4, 17.9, 17.6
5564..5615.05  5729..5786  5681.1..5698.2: -0.5 A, 17.4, 18.9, 18.3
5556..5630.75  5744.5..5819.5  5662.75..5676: -0.3 A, 17.7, 18.9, 18.2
